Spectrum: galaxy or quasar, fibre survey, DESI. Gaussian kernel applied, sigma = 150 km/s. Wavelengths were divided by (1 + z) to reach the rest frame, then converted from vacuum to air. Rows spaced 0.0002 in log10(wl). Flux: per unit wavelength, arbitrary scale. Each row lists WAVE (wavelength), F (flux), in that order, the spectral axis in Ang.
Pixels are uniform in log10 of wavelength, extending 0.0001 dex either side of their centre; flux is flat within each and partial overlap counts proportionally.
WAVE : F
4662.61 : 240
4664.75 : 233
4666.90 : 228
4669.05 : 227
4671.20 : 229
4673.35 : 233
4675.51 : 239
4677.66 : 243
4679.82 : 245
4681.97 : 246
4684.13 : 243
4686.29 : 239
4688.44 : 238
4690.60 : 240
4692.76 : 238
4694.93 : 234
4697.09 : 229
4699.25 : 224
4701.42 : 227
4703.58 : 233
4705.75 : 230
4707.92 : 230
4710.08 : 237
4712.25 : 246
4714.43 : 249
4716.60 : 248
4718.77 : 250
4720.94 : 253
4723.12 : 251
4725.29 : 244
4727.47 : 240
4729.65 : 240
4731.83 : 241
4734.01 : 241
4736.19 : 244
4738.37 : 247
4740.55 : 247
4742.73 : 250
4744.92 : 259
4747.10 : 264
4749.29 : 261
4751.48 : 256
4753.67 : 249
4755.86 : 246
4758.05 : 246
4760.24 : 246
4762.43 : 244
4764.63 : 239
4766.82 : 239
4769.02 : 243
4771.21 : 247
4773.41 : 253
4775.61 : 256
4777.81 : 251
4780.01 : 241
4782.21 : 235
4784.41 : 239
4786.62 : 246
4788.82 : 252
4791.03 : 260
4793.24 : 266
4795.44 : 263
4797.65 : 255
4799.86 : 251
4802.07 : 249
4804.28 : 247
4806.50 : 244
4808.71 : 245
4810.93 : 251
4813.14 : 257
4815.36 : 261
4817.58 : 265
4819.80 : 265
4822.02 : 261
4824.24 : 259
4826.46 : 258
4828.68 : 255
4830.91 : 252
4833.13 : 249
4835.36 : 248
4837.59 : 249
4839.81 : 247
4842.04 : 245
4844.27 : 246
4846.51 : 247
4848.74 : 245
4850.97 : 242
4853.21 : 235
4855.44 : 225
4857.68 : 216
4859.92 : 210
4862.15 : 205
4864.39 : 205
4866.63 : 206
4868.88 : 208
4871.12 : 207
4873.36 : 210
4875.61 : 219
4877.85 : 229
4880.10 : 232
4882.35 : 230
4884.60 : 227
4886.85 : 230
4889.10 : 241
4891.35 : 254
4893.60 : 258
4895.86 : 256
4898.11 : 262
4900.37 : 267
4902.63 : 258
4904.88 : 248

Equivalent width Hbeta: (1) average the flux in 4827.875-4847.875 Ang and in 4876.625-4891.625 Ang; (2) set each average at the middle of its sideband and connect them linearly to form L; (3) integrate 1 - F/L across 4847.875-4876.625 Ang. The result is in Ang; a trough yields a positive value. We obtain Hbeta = 2.75 Ang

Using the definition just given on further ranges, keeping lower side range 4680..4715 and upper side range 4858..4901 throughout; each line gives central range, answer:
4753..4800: -3.1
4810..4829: -2.3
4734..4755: -1.6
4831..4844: -1.0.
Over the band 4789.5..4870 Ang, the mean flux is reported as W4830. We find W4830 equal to 244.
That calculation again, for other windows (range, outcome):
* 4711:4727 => 248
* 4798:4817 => 251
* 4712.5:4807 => 249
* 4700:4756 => 245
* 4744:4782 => 249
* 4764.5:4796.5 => 249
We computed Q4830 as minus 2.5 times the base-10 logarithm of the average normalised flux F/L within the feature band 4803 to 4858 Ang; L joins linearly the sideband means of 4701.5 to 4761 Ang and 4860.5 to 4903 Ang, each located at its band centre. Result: -0.06 mag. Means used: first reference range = 246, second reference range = 231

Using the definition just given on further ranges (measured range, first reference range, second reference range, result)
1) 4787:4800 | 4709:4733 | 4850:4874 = -0.12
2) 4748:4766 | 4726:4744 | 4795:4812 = -0.01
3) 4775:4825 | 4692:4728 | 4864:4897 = -0.09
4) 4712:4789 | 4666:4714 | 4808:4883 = -0.05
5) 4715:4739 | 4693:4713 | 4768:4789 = -0.04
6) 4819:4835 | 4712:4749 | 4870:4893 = -0.09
